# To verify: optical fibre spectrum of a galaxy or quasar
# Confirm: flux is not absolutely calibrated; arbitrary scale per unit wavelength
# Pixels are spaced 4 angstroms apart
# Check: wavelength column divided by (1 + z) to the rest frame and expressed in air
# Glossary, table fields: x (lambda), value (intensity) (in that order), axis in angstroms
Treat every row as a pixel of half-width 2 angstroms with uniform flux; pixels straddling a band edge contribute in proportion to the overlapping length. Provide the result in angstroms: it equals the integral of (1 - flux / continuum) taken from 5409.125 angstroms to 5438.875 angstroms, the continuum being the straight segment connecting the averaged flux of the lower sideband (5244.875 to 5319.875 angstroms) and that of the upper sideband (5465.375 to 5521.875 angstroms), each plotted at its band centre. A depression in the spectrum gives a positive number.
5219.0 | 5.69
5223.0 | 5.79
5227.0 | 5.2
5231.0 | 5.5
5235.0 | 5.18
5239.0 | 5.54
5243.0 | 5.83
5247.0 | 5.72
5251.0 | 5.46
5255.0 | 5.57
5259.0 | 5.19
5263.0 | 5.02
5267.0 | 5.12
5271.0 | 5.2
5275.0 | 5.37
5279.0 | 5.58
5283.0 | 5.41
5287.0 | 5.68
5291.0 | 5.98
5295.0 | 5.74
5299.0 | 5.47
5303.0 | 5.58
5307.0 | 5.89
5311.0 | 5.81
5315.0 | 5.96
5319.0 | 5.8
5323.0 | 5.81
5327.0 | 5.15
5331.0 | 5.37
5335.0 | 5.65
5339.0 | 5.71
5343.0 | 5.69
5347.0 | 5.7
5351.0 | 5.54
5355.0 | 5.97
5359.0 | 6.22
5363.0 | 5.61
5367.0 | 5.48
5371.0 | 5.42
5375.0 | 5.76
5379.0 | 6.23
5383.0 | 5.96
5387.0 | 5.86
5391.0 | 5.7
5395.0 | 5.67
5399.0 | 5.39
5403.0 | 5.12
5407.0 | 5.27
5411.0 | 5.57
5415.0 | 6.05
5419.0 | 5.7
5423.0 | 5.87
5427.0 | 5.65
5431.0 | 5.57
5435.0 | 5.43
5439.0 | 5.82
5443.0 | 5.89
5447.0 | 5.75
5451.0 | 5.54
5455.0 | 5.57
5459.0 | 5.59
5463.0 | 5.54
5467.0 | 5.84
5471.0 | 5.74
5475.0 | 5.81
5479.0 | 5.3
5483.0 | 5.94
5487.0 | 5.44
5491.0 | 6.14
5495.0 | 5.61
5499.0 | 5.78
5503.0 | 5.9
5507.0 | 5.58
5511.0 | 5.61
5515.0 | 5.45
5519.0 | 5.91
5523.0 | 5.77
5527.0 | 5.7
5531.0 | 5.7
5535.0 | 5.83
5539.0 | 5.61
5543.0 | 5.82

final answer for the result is -0.2 angstroms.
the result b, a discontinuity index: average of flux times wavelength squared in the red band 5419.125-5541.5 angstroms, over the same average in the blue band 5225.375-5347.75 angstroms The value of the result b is 1.1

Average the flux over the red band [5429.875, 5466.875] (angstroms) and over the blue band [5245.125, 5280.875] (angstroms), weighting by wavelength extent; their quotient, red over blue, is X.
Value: 1.05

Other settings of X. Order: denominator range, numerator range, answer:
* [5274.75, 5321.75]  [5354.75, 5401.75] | 1.01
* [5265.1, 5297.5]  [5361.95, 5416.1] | 1.02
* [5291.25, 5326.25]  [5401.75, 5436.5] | 0.97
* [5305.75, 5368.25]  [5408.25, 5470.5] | 1.00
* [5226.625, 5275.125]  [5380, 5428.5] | 1.05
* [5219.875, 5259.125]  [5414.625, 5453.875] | 1.03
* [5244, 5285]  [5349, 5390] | 1.08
